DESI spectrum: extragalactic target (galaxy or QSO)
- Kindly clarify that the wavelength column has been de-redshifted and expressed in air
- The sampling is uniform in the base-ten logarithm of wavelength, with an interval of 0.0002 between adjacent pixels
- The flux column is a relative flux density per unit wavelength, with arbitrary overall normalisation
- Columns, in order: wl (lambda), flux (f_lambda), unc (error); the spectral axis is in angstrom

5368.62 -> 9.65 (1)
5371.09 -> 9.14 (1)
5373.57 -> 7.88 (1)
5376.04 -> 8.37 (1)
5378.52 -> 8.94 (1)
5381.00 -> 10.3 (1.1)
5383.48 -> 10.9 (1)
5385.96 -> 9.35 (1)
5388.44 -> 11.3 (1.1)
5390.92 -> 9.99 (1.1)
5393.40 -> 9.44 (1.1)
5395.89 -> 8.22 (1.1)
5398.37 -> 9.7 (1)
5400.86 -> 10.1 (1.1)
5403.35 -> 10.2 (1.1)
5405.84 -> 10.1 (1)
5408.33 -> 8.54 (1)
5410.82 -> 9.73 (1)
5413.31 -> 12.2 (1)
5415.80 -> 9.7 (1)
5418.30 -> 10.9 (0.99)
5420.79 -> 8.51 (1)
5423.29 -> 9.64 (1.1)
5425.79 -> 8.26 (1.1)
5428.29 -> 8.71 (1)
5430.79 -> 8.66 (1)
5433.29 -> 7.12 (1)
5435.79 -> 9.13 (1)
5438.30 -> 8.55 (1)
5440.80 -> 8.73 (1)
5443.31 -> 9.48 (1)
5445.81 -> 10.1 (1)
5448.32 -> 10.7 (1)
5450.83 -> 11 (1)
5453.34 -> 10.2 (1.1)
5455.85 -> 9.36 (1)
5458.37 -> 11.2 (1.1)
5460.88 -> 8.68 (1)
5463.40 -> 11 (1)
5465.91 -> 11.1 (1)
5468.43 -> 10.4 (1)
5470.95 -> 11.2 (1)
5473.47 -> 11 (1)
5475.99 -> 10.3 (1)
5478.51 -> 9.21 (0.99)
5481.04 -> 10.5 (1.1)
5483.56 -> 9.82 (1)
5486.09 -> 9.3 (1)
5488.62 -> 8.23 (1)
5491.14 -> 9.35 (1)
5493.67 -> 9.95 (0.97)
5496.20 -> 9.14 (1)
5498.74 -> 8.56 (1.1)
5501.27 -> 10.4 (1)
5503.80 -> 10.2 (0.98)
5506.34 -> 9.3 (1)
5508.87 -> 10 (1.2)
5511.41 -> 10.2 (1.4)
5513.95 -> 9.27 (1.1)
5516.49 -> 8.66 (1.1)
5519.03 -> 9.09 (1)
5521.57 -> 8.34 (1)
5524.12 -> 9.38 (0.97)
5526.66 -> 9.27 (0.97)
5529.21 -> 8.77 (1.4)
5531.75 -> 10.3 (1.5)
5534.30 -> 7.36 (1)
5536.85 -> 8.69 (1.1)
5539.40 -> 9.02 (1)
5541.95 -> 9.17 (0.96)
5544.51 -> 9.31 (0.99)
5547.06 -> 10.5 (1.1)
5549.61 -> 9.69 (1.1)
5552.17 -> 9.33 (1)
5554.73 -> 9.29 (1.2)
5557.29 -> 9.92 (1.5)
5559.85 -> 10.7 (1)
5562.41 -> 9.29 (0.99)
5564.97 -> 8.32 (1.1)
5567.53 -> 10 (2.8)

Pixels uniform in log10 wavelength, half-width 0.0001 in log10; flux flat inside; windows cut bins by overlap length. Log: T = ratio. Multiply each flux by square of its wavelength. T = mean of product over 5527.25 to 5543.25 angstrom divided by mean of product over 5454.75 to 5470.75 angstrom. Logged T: 0.88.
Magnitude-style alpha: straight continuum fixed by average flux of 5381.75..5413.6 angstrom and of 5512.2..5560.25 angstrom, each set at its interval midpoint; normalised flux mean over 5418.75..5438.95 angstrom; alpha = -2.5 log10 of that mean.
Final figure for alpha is 0.13 mag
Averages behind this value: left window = 9.92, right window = 9.25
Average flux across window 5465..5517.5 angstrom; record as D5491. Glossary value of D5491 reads 9.81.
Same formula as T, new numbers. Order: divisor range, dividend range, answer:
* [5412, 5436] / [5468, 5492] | 1.09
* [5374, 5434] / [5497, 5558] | 1.02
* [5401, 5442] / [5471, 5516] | 1.07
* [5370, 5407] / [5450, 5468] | 1.11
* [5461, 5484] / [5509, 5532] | 0.90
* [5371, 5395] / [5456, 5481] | 1.12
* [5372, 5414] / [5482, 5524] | 1.01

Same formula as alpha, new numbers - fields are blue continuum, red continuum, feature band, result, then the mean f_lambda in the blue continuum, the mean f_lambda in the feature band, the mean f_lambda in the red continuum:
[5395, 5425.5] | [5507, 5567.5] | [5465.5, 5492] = -0.05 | 9.77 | 10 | 9.31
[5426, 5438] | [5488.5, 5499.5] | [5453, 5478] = -0.18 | 8.4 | 10.4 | 9.15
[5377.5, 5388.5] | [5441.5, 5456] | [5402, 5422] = 0.01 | 10.1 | 9.99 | 10.1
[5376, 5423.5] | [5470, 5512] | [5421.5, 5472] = 0.02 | 9.85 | 9.64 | 9.79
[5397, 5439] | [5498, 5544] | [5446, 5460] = -0.12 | 9.4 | 10.4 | 9.23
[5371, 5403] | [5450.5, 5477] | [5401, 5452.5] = 0.06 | 9.54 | 9.52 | 10.5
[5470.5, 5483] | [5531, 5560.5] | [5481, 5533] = 0.06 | 10.4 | 9.41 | 9.4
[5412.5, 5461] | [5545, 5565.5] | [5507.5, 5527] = 0.04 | 9.54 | 9.28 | 9.67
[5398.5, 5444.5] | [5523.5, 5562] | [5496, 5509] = -0.03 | 9.35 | 9.6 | 9.38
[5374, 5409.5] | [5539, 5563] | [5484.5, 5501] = 0.05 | 9.64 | 9.18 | 9.65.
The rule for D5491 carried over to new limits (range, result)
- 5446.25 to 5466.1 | 10.4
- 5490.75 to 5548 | 9.31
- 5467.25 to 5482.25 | 10.4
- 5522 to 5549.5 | 9.17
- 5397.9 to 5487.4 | 9.81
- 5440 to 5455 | 10.1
